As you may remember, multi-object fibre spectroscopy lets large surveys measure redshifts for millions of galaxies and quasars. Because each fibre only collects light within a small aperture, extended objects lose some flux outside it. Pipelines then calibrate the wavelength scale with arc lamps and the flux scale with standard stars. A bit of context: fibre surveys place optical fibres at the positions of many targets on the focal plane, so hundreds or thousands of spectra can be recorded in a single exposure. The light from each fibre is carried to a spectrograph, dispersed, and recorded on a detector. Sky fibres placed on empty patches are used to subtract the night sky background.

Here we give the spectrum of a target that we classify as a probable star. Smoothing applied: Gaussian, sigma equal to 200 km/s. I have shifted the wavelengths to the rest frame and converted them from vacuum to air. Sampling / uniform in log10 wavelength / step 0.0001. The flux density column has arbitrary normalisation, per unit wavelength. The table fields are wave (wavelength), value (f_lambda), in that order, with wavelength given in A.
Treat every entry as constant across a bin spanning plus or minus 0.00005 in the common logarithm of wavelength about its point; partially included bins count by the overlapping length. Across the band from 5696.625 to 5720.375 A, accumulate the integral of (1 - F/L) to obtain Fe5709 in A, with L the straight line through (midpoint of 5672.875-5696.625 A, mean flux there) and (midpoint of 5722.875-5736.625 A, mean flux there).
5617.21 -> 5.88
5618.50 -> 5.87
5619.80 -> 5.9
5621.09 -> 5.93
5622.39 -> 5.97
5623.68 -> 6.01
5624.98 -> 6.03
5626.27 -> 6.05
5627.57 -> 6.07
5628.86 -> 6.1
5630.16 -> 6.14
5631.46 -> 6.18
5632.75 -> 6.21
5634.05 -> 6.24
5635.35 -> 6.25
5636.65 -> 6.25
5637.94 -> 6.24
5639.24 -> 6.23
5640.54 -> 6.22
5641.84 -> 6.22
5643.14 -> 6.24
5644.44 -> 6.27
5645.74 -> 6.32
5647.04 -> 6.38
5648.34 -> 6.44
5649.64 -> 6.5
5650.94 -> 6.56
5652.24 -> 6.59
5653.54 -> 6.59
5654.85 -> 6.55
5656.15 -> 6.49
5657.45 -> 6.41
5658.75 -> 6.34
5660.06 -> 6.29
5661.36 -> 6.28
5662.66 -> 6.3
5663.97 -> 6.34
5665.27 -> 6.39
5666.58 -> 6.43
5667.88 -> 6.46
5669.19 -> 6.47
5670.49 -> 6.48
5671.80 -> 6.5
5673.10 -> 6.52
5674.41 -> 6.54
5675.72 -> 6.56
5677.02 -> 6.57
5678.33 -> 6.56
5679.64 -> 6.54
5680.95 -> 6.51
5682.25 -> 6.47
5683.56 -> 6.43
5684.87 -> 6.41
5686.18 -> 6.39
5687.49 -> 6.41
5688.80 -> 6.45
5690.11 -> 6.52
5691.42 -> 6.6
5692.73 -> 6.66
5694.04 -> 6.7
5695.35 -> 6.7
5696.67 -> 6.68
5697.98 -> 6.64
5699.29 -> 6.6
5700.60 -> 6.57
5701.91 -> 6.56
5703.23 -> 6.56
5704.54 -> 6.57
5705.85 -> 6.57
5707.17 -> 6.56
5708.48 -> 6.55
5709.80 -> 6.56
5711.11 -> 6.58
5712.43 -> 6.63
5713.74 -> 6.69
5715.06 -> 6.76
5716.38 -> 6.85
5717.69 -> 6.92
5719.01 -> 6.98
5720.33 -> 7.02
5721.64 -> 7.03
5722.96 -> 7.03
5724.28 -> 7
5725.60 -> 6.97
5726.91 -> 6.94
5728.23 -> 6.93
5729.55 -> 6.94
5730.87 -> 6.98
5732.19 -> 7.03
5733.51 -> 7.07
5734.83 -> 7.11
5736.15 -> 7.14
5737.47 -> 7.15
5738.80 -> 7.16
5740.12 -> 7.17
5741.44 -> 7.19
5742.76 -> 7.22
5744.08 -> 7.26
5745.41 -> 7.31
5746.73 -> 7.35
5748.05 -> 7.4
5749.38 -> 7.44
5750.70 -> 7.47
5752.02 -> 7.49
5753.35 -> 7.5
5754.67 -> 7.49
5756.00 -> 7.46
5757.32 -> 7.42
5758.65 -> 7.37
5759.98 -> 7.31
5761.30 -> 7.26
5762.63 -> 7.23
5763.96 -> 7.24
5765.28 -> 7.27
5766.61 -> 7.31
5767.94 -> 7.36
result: 0.41 A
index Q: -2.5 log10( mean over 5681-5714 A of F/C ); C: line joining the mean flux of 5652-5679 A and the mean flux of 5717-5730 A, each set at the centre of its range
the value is 0.03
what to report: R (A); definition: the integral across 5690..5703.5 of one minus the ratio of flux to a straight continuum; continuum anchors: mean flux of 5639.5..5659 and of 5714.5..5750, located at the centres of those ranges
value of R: 0.3 A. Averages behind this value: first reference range 6.41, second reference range 7.09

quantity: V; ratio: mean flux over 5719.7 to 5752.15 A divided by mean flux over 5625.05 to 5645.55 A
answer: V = 1.2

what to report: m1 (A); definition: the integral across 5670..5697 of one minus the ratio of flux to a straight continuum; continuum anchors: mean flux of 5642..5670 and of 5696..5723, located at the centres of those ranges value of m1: 0.1 A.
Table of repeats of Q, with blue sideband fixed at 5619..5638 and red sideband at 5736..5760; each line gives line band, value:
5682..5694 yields 0.036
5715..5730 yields 0.018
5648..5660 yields -0.021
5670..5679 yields 0.007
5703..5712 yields 0.056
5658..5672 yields 0.015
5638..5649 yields -0.005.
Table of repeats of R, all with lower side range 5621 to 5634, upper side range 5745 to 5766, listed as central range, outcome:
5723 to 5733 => 0.18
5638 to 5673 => -0.17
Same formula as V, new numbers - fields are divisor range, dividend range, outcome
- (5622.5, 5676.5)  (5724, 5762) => 1.14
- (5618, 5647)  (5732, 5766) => 1.19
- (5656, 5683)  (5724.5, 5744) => 1.10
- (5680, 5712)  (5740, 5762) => 1.12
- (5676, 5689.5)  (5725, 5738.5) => 1.09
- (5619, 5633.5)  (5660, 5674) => 1.06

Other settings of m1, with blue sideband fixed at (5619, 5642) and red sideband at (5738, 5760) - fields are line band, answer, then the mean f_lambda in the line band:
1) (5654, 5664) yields 0.05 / 6.38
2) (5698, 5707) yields 0.38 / 6.58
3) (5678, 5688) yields 0.30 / 6.46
